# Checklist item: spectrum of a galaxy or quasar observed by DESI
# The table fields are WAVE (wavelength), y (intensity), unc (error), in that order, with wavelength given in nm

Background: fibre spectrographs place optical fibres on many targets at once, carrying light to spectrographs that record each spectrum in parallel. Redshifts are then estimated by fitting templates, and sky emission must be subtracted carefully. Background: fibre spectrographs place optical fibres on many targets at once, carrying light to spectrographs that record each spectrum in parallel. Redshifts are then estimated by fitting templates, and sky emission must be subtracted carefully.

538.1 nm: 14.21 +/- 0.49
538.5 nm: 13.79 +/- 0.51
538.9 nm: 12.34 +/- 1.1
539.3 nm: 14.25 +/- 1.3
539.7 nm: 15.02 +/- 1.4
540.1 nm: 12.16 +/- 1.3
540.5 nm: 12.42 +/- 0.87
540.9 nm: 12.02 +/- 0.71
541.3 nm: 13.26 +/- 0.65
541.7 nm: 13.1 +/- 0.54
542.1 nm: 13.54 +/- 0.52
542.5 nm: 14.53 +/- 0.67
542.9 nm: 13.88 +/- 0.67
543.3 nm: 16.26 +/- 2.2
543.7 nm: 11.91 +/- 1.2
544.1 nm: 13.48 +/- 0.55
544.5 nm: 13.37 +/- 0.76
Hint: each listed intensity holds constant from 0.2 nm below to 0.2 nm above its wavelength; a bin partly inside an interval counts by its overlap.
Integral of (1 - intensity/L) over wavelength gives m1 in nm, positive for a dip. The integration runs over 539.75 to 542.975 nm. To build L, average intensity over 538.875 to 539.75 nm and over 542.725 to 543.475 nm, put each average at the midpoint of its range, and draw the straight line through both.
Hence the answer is 0.31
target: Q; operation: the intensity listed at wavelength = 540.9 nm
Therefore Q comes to 12.02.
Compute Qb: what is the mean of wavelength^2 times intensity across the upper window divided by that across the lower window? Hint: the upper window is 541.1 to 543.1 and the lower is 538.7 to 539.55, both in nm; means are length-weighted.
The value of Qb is 1.0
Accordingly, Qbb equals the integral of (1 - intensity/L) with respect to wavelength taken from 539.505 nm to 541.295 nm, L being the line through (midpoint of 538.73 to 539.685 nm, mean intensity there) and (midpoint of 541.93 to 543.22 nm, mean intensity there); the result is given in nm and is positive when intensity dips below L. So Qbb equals 0.118 nm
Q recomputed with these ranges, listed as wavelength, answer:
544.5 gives 13.37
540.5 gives 12.42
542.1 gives 13.54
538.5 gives 13.79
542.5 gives 14.53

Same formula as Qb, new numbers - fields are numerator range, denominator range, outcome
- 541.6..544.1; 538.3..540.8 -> 1.06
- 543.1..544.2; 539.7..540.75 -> 1.10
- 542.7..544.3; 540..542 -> 1.11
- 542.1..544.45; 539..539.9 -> 0.98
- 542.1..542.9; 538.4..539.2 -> 1.09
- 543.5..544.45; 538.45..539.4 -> 0.98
